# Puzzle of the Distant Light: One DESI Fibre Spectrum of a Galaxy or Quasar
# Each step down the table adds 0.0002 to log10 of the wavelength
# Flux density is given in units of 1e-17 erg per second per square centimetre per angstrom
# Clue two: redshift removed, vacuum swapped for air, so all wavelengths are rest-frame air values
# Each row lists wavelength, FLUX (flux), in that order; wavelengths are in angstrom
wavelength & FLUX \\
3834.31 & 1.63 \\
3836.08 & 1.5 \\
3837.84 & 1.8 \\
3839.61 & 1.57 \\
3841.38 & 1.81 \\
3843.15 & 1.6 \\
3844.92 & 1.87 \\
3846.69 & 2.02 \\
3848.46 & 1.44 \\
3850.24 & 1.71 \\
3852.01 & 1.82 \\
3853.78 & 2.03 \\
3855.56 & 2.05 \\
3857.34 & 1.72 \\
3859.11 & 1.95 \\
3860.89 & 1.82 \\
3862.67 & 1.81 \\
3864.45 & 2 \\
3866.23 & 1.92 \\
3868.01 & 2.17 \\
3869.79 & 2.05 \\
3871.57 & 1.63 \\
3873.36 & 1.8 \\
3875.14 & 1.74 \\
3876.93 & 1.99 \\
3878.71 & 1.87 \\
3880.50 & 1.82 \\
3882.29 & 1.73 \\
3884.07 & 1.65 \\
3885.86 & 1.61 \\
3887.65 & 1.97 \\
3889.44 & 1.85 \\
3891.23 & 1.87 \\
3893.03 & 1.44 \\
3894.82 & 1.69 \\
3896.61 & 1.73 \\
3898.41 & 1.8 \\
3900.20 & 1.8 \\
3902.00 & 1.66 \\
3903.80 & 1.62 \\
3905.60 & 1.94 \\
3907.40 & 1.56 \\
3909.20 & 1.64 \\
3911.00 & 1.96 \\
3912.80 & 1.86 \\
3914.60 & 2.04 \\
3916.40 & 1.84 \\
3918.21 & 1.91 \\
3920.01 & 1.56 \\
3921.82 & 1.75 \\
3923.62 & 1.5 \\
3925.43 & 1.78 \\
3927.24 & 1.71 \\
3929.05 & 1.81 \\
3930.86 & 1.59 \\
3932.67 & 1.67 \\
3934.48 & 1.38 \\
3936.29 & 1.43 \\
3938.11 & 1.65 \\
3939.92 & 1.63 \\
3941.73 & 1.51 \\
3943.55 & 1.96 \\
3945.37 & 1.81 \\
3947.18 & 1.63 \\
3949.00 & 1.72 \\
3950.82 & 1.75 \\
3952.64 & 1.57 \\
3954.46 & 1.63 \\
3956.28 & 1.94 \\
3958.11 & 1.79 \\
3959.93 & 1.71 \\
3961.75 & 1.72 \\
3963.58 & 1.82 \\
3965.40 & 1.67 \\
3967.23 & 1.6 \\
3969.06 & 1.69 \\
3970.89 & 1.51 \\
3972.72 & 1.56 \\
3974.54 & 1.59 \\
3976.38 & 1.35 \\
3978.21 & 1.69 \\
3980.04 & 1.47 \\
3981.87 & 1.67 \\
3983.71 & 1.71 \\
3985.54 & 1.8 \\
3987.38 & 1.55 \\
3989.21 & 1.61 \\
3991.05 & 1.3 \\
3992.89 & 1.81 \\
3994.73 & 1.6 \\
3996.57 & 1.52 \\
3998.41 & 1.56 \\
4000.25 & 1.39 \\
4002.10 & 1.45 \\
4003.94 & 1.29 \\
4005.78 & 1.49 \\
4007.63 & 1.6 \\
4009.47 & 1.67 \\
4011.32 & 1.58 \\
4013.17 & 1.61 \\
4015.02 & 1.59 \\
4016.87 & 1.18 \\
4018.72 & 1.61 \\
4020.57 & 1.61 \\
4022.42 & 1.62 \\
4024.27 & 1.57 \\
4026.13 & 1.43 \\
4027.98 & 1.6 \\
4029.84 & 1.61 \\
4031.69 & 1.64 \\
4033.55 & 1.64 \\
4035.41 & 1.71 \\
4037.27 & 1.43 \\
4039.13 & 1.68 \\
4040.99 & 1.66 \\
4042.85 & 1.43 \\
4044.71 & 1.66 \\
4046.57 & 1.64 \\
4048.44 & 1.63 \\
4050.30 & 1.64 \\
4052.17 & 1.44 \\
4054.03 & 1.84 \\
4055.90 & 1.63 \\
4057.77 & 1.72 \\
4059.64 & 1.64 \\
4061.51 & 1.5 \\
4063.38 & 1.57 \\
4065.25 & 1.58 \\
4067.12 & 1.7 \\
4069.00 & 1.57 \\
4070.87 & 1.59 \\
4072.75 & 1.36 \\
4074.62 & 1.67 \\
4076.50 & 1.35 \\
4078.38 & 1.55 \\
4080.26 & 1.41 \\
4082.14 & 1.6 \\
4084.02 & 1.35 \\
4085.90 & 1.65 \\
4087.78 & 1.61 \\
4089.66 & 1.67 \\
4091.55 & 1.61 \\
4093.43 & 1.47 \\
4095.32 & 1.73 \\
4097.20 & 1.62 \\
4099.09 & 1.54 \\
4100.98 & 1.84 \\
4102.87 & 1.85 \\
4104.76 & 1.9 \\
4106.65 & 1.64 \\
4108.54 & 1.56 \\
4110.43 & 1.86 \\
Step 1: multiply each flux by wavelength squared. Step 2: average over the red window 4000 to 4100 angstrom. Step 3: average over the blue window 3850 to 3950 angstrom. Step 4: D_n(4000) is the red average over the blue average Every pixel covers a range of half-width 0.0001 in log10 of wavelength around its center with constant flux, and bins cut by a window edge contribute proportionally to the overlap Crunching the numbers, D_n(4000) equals 0.96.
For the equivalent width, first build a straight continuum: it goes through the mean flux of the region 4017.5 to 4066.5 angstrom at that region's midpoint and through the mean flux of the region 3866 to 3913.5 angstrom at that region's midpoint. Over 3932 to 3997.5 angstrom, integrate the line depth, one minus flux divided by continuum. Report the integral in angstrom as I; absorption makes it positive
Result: 2.3 angstrom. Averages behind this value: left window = 1.79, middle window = 1.64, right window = 1.6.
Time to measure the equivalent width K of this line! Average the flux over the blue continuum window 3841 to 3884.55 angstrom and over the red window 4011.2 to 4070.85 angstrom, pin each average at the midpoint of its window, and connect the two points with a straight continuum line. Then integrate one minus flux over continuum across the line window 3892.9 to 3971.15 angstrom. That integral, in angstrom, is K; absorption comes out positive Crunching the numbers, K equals 1.7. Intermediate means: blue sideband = 1.84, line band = 1.71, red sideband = 1.59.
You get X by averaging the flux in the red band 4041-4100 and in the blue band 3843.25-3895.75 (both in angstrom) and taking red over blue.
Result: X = 0.87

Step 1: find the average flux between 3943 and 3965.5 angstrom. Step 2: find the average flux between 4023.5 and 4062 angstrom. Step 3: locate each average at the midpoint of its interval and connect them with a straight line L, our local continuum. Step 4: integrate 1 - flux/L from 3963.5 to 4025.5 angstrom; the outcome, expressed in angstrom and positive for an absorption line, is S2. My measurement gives 4.4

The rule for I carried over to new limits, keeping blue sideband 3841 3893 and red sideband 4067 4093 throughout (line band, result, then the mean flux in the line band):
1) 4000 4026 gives 1.8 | 1.52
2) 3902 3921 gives -0.2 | 1.79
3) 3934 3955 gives 1.0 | 1.64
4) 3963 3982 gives 1.1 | 1.6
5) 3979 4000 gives 0.9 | 1.59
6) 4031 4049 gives -0.2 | 1.61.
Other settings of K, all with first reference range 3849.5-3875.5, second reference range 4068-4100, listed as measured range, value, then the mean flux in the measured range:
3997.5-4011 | 1.4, 1.5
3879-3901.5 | 1.2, 1.75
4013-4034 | 1.1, 1.56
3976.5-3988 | 0.5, 1.63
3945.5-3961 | 0.2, 1.72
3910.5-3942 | 1.6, 1.7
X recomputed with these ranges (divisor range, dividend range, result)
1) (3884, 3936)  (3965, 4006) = 0.90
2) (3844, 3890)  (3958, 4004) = 0.86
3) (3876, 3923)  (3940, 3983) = 0.94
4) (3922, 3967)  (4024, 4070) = 0.96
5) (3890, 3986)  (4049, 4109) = 0.95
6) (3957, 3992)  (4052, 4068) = 1.01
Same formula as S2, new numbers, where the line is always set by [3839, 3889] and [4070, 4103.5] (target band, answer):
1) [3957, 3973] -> 0.3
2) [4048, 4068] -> -0.2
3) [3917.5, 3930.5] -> 0.4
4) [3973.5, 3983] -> 0.8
